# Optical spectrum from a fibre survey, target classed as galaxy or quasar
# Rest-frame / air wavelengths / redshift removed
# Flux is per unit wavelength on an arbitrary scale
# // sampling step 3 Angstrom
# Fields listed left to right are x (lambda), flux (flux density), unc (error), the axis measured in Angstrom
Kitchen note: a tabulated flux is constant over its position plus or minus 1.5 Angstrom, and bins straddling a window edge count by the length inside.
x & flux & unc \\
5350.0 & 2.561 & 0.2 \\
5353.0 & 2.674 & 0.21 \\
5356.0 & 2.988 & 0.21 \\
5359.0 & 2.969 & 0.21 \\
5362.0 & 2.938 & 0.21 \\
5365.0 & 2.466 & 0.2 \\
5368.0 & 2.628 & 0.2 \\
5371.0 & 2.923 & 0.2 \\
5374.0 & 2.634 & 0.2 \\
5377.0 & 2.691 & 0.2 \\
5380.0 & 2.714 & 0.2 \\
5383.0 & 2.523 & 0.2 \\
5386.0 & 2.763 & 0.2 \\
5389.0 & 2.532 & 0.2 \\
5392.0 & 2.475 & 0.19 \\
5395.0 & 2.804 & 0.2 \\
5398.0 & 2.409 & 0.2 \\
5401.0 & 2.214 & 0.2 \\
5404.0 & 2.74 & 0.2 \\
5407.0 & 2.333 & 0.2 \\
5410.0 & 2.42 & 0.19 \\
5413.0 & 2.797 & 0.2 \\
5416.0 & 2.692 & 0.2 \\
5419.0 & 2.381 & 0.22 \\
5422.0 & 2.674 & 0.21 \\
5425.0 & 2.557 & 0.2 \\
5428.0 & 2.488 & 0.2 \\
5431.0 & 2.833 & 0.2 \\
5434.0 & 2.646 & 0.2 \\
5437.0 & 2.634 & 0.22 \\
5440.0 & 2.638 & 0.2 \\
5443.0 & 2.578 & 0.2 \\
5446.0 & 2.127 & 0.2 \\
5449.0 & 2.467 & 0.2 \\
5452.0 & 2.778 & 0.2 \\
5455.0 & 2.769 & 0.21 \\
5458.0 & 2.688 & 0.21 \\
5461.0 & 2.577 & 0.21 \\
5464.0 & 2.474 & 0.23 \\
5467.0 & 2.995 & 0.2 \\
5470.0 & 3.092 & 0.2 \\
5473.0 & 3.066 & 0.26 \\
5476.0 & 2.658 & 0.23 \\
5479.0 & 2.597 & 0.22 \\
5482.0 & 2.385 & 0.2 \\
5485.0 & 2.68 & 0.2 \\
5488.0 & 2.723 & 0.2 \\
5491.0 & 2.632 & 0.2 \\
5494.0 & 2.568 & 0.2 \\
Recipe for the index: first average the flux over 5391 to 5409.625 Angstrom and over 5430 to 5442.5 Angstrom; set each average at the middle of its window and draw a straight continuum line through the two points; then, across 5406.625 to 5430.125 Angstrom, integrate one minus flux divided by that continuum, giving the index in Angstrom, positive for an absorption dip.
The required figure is 0.2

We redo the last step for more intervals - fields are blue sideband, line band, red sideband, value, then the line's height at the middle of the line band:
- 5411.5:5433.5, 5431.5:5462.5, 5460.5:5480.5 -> 1.3 Angstrom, 2.71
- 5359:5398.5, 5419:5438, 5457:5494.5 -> 0.5 Angstrom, 2.69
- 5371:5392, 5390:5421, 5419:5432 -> 1.1 Angstrom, 2.62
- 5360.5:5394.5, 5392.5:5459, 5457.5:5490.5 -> 3.0 Angstrom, 2.69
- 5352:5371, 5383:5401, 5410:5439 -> 1.0 Angstrom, 2.71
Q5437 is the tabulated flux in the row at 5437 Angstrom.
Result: 2.634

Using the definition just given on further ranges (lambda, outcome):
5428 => 2.488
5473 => 3.066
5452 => 2.778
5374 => 2.634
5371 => 2.923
